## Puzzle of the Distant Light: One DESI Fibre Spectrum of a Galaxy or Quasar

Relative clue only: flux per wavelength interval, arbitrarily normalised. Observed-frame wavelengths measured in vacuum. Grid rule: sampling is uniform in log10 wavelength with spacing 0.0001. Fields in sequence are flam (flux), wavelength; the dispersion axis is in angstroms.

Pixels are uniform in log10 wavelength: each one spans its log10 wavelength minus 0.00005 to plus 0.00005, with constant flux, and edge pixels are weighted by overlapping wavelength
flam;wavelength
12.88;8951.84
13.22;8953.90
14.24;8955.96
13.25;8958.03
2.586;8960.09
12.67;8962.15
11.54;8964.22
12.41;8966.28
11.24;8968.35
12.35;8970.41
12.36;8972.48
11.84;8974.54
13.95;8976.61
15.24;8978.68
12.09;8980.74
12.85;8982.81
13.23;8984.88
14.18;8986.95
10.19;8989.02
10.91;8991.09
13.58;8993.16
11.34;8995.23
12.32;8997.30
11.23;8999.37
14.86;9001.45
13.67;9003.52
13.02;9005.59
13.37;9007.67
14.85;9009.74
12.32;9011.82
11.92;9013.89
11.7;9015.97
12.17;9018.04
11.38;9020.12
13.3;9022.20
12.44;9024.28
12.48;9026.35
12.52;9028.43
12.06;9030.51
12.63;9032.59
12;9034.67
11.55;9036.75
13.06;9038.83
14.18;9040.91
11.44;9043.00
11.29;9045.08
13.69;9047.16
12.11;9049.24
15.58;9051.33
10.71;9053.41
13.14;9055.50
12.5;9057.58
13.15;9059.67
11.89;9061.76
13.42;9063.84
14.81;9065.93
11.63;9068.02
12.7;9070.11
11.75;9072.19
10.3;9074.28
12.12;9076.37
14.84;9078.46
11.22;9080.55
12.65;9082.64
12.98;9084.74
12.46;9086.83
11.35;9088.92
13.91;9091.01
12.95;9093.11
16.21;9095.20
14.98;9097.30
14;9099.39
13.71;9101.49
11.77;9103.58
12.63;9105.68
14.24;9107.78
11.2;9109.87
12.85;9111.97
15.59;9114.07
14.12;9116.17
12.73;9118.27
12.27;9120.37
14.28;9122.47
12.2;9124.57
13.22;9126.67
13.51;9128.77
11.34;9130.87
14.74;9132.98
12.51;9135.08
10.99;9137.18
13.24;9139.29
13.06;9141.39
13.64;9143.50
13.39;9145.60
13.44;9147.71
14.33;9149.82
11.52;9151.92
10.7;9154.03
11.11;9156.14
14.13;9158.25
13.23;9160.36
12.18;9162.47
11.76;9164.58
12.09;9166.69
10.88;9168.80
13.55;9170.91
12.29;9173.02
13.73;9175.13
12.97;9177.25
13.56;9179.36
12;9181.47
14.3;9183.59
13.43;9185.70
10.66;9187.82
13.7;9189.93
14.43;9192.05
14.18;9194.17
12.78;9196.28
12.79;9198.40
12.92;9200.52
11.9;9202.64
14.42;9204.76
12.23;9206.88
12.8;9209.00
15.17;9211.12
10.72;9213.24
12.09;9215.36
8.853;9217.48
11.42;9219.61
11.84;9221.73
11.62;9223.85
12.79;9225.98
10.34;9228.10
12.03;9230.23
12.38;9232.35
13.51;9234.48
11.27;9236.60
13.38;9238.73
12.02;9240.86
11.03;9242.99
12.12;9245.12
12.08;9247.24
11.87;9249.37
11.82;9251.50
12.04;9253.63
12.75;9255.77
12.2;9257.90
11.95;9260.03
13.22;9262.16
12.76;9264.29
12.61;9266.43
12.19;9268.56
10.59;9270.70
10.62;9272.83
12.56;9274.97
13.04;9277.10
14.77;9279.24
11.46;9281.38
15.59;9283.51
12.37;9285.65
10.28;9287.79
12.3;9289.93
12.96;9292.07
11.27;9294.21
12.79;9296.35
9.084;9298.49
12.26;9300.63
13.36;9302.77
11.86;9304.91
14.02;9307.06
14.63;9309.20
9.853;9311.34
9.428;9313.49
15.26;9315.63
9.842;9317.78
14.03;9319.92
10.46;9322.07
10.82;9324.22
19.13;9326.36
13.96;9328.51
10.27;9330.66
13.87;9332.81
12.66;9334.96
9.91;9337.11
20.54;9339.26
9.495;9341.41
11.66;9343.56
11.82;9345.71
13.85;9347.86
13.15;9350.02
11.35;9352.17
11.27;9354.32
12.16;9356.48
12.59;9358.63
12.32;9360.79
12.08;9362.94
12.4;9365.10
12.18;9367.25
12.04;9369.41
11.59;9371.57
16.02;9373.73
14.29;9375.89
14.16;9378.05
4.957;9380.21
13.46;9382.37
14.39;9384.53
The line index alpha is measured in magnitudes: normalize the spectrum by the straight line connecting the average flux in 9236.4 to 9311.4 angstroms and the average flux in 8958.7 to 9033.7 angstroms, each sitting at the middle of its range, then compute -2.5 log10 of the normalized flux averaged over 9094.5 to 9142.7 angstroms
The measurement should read -0.08 mag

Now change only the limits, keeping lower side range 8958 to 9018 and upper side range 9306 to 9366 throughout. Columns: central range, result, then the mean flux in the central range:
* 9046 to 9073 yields -0.04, 12.9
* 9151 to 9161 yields 0.03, 12.1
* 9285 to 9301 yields 0.08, 11.6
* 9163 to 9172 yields 0.03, 12.1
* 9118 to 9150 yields -0.05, 13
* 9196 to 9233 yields 0.03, 12.2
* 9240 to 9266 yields 0.03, 12.2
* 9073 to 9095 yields -0.02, 12.6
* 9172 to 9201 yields -0.06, 13.1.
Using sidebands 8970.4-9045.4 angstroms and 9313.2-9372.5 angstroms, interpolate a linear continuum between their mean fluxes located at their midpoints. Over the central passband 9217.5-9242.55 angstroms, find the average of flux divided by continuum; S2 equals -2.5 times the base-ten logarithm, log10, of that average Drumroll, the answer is 0.06 mag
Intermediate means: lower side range 12.6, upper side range 12.5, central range 11.9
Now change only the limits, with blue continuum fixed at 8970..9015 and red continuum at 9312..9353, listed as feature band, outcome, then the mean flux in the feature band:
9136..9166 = 0.01 mag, 12.6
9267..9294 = 0.03 mag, 12.4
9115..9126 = -0.03 mag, 13.2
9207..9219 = 0.07 mag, 11.9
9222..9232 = 0.09 mag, 11.8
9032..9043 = 0.02 mag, 12.6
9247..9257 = 0.05 mag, 12.1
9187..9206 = -0.03 mag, 13.1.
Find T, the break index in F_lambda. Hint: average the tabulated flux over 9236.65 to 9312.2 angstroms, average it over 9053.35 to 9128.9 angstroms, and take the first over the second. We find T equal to 0.94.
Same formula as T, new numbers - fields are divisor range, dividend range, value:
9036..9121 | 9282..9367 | 0.97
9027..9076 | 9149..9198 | 1.02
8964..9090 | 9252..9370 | 0.99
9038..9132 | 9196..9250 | 0.94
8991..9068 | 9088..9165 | 1.03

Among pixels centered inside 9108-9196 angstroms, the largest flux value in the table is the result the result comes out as 15.59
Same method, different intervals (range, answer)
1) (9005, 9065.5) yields 15.58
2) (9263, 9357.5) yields 20.54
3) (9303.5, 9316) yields 15.26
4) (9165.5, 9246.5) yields 15.17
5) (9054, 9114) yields 16.21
